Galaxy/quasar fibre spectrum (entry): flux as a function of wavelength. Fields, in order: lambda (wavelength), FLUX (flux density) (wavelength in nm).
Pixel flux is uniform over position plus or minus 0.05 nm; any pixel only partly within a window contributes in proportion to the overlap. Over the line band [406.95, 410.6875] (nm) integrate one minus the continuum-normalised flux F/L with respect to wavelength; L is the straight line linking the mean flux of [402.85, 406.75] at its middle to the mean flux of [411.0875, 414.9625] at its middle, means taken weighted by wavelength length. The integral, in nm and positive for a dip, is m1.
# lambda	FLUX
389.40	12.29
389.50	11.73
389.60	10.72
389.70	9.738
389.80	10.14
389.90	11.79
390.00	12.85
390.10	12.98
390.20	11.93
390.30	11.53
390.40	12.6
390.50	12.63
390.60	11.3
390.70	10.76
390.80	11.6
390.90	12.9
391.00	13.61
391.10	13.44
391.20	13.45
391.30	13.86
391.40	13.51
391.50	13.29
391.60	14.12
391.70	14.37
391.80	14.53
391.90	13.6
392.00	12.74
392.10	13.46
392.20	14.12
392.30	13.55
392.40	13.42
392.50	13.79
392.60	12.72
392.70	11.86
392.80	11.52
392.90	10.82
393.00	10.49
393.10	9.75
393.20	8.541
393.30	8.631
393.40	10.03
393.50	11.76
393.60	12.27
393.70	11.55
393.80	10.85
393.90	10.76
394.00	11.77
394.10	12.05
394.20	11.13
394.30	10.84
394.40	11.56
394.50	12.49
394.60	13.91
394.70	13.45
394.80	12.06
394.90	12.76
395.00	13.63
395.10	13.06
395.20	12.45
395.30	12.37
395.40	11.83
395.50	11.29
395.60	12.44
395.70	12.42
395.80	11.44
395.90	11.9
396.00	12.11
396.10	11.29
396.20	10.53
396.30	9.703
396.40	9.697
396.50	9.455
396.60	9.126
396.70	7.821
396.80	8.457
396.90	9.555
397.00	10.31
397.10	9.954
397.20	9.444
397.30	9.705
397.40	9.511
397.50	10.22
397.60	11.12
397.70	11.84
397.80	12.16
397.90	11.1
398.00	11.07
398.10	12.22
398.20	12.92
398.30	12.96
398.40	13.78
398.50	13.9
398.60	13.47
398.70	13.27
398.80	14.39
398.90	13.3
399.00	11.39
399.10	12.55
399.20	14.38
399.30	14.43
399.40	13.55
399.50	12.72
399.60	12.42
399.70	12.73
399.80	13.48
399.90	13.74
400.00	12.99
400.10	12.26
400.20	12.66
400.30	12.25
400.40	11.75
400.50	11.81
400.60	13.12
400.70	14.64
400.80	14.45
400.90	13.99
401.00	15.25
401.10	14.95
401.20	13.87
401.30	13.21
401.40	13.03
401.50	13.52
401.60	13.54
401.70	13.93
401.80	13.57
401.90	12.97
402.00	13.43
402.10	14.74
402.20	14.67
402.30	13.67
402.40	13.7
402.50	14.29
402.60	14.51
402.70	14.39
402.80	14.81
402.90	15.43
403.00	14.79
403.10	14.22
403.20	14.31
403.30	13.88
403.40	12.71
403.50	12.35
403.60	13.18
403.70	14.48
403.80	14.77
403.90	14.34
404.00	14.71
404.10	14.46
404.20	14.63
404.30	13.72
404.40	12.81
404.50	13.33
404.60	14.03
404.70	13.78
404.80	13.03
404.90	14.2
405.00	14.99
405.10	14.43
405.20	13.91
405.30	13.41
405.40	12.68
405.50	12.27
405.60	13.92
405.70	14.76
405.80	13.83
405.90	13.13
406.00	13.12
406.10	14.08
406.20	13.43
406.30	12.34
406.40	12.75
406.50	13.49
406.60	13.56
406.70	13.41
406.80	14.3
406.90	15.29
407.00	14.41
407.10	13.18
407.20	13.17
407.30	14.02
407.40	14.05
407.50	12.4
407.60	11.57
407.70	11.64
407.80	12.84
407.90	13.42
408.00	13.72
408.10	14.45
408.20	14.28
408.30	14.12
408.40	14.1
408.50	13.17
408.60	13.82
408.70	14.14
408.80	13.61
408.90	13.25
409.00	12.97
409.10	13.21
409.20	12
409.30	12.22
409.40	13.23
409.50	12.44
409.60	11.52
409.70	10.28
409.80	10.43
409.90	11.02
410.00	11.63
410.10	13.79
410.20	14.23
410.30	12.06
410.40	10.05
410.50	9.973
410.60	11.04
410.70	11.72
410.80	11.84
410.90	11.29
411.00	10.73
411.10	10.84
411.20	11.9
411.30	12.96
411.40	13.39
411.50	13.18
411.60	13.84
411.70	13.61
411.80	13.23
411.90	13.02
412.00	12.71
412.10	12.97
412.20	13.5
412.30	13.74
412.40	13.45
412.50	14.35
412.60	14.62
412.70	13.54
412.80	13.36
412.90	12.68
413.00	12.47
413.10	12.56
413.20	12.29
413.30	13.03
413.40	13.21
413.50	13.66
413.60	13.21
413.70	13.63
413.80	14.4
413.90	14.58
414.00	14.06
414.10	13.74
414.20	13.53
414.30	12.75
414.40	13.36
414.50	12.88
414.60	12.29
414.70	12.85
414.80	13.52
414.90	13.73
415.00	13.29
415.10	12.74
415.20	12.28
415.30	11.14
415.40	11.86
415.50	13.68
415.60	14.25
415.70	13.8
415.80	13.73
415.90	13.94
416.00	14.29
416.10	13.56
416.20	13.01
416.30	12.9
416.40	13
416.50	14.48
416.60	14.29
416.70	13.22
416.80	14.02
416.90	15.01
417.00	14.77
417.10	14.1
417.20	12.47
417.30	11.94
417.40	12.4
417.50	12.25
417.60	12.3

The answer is 0.22 nm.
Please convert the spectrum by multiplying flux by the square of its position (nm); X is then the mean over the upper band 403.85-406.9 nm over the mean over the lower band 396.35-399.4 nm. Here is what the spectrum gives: 1.2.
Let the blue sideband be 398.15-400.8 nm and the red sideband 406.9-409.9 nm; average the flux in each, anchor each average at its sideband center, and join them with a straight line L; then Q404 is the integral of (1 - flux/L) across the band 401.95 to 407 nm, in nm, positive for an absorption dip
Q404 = -0.32 nm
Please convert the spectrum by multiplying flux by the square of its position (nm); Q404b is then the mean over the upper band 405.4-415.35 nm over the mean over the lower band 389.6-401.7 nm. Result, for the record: 1.15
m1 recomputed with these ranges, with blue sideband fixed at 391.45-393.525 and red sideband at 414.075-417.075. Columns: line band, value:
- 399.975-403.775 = -0.30 nm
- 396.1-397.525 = 0.33 nm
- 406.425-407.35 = -0.06 nm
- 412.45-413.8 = 0.00 nm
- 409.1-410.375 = 0.10 nm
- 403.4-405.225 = -0.15 nm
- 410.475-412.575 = 0.10 nm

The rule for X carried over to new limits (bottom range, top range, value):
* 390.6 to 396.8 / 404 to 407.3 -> 1.22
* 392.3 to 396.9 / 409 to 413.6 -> 1.20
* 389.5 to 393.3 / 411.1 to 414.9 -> 1.20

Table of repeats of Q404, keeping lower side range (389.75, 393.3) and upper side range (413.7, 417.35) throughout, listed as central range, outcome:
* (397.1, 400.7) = 0.10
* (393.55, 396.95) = 0.32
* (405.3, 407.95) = -0.06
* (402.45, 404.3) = -0.18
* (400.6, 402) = -0.11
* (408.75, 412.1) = 0.25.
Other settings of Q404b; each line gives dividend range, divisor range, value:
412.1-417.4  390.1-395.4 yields 1.21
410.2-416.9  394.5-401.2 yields 1.16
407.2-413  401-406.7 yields 0.95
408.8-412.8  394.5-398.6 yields 1.17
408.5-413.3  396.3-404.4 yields 1.03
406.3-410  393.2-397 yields 1.24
